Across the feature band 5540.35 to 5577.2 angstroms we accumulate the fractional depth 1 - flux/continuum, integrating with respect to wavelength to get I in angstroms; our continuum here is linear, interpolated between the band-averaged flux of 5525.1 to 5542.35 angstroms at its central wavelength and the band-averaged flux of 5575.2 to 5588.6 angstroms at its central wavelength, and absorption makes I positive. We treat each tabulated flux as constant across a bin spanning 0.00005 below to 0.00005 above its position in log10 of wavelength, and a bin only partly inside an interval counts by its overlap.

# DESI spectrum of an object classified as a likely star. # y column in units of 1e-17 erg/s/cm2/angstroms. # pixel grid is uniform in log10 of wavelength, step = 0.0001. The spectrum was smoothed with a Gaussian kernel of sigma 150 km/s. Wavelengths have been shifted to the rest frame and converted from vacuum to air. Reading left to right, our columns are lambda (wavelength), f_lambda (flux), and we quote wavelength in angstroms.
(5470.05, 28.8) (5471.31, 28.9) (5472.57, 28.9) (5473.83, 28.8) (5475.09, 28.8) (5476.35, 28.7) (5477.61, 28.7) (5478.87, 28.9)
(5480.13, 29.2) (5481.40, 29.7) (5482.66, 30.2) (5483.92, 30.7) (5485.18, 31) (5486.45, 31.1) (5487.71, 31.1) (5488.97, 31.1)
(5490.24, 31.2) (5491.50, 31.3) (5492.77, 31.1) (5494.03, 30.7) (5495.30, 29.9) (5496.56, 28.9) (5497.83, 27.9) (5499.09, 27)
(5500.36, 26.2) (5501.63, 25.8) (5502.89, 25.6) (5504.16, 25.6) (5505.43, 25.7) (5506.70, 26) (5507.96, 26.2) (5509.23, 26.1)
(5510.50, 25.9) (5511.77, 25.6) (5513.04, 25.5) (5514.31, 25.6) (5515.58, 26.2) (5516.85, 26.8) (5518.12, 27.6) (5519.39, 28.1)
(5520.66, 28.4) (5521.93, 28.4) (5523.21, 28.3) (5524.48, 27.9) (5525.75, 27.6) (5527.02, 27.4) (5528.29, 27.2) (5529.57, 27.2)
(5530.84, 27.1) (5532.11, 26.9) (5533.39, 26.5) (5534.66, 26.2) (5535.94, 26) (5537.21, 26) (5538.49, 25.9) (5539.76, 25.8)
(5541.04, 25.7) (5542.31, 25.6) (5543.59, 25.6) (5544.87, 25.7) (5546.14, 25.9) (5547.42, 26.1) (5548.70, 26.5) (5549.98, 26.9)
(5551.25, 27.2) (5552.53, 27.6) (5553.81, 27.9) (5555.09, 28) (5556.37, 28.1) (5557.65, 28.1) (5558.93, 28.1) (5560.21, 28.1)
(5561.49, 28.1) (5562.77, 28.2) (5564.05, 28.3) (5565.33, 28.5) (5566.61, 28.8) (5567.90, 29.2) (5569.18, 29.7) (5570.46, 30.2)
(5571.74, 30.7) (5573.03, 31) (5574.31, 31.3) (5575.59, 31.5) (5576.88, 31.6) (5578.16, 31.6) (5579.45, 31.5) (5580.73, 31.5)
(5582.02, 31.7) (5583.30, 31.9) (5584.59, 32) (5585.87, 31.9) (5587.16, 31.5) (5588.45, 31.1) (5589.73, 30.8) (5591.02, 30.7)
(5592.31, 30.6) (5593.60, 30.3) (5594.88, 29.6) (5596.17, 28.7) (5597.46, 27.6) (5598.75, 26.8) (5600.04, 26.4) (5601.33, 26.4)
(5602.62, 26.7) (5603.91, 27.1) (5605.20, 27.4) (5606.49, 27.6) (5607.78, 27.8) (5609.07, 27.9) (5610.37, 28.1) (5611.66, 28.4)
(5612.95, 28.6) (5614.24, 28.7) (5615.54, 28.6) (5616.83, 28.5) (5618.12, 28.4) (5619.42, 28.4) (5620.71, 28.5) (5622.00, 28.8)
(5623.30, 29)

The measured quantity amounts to 1.3 angstroms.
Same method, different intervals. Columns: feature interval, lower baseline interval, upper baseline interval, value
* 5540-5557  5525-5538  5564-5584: 1.0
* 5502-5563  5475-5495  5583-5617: 6.0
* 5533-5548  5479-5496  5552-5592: 2.1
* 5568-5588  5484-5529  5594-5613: -2.5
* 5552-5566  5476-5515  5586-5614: 0.2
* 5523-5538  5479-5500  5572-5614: 1.5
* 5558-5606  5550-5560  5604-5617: -2.9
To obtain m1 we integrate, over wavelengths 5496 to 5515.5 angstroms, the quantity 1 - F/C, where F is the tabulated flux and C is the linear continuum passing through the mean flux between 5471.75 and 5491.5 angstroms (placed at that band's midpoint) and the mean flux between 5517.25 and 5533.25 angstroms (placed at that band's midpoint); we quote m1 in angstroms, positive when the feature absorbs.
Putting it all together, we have 1.6 angstroms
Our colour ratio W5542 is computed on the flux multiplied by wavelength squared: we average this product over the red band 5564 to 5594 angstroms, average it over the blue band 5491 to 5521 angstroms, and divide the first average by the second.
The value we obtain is 1.2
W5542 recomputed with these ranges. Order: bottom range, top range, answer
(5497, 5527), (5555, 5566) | 1.07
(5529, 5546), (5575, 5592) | 1.22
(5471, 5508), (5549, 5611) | 1.04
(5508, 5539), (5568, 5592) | 1.19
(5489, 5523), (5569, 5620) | 1.11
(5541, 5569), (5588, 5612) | 1.05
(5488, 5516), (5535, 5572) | 1.01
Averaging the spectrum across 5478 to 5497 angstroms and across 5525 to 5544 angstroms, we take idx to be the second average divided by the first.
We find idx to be 0.87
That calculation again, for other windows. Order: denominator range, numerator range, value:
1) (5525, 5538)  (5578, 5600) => 1.14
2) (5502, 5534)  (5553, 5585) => 1.11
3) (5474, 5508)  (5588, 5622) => 0.99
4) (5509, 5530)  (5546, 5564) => 1.02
